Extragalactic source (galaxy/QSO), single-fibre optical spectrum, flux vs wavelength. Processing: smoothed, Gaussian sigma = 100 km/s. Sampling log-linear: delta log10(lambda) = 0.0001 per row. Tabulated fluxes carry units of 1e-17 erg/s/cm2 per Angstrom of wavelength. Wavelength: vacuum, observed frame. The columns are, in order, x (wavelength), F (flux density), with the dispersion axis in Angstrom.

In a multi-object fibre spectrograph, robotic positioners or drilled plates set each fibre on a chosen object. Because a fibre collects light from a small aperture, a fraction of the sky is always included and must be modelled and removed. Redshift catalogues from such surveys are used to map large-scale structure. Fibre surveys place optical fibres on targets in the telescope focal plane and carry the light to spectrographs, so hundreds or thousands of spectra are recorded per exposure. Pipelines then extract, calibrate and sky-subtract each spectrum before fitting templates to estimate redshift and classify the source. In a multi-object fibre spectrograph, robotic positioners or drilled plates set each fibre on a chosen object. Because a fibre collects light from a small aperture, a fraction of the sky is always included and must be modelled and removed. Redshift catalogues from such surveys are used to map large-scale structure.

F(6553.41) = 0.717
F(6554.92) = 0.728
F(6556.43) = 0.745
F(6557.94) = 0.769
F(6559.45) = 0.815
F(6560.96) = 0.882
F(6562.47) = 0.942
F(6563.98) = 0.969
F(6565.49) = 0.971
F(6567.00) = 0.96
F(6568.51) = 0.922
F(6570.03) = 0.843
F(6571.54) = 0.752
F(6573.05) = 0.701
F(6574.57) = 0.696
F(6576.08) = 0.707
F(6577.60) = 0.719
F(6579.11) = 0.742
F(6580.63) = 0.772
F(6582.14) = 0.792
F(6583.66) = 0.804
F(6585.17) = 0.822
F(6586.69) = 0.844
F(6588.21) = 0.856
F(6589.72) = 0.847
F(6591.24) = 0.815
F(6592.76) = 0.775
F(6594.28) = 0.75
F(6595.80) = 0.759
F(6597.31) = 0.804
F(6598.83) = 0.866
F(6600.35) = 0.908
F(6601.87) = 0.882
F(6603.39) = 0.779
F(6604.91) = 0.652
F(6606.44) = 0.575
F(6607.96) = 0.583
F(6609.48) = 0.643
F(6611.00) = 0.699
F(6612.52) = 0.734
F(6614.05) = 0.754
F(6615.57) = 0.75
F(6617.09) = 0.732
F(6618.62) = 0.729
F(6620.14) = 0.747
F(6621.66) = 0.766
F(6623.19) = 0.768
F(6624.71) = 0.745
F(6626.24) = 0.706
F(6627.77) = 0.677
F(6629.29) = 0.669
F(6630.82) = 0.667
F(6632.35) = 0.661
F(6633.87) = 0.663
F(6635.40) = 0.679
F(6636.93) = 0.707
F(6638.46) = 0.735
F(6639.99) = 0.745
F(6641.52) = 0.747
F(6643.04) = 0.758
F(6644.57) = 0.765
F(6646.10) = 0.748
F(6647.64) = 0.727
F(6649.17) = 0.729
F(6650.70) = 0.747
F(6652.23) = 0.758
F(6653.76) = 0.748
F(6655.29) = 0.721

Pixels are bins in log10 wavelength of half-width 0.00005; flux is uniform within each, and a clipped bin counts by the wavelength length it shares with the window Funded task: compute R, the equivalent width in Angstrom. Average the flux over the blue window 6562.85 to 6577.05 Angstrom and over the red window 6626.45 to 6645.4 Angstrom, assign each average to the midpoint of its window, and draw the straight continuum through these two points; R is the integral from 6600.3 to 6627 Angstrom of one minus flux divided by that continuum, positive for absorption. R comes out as 0.86 Angstrom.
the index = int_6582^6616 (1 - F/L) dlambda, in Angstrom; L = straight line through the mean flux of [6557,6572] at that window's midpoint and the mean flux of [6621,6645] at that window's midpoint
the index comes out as 1.3 Angstrom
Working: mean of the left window 0.884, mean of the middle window 0.769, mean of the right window 0.715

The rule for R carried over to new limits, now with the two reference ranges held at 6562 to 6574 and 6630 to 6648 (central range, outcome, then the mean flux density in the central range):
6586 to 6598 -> 0.26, 0.806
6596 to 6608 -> 0.52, 0.767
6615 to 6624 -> 0.14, 0.749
